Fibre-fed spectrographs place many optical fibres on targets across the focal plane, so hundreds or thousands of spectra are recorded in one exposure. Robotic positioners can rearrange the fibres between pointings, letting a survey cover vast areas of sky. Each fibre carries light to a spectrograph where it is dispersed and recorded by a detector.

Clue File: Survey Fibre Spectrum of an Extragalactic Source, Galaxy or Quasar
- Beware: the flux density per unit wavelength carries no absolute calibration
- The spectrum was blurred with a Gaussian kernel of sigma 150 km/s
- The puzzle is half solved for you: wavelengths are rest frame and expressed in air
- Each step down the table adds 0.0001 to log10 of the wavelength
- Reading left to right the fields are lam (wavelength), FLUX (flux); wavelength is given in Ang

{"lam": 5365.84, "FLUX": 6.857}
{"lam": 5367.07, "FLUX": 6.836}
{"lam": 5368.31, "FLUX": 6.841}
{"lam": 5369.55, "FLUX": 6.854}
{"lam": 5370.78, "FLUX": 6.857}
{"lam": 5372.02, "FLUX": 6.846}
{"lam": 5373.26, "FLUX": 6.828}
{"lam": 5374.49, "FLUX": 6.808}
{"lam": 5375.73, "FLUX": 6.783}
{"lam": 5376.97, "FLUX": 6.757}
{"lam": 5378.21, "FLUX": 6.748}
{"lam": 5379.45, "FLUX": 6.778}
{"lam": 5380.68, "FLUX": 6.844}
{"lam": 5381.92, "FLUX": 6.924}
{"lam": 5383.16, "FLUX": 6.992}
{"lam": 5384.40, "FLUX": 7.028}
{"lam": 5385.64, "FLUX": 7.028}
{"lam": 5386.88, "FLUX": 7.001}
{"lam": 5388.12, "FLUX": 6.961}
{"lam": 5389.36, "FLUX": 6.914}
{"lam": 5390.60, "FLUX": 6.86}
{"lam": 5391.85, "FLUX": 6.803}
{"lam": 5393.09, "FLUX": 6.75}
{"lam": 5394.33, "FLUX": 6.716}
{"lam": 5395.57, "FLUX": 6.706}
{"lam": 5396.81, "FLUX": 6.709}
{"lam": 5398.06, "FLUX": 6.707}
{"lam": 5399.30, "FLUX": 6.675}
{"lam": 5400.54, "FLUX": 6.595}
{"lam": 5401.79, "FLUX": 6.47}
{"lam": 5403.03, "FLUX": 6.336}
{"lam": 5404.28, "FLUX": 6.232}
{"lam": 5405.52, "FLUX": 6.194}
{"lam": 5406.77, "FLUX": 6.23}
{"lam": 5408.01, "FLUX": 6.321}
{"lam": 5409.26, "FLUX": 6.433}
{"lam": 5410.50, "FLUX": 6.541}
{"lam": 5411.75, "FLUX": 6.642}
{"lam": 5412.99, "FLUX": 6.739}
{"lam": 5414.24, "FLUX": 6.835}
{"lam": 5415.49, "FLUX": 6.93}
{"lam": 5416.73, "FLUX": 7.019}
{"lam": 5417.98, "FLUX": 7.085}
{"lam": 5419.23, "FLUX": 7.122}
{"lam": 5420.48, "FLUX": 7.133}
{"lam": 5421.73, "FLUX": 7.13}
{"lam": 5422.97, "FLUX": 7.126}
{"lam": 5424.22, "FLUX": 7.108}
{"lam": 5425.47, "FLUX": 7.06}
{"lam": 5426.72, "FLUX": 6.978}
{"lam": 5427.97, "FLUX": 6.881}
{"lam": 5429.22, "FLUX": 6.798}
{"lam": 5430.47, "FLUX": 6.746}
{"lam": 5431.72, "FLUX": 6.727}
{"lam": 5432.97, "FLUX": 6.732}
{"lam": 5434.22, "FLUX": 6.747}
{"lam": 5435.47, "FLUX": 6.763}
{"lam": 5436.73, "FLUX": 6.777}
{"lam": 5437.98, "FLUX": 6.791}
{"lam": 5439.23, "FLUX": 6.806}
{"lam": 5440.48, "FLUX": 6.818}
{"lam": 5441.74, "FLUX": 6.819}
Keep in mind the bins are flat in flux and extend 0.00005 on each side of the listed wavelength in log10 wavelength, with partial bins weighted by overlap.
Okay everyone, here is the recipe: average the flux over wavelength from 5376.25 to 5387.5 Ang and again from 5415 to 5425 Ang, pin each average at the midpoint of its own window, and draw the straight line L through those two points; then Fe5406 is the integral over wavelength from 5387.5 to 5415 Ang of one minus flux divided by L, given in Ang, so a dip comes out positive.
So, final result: 1.51 Ang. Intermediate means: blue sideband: 6.9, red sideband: 7.09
